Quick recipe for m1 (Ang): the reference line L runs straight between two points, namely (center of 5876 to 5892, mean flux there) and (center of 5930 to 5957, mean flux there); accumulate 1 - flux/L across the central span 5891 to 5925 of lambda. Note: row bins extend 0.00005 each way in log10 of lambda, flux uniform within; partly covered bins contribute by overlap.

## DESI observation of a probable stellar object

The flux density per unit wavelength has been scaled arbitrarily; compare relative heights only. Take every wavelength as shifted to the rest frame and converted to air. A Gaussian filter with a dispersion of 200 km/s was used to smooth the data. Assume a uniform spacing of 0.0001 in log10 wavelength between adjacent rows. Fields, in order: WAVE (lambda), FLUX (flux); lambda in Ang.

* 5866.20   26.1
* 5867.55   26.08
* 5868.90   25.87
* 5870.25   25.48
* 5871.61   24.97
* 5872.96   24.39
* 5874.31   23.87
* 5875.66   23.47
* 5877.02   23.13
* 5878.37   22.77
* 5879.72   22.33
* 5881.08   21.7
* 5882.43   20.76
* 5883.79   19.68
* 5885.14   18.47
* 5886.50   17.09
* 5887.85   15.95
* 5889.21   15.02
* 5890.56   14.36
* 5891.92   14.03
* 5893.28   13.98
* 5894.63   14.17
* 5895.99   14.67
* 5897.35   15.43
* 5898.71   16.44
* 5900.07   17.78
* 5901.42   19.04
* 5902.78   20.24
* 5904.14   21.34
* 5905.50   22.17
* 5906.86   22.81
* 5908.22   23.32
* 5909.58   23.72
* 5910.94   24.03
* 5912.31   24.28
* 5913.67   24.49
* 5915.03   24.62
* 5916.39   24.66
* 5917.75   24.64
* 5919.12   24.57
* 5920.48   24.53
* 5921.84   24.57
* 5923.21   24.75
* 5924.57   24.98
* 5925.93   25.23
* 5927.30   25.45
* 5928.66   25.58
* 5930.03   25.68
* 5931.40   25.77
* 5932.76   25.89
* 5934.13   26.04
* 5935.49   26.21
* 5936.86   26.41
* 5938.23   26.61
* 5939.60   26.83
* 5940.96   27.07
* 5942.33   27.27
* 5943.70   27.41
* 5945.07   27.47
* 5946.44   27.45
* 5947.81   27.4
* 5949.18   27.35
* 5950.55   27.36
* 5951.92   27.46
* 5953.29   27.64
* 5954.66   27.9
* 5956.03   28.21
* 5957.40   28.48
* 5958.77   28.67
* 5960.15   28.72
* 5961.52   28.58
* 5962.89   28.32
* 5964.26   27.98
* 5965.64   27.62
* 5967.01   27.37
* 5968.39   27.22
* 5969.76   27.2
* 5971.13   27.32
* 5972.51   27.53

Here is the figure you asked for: 2.0 Ang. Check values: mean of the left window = 19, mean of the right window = 27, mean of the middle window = 21.1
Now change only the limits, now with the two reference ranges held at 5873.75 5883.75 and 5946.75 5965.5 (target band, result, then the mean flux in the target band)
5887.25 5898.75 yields 4.2 Ang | 14.8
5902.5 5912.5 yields 0.7 Ang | 22.7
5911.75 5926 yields 0.4 Ang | 24.7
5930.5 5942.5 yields 0.1 Ang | 26.4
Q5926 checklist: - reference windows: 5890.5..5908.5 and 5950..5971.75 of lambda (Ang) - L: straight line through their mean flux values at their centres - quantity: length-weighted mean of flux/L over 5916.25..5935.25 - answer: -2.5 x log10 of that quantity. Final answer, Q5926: -0.142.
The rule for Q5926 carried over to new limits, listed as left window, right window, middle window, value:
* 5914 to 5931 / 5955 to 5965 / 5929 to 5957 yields -0.01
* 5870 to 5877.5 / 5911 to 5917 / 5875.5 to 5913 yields 0.25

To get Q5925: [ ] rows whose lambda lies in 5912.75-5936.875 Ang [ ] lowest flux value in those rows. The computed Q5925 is 24.49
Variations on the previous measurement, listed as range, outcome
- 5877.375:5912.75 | 13.98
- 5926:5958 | 25.45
